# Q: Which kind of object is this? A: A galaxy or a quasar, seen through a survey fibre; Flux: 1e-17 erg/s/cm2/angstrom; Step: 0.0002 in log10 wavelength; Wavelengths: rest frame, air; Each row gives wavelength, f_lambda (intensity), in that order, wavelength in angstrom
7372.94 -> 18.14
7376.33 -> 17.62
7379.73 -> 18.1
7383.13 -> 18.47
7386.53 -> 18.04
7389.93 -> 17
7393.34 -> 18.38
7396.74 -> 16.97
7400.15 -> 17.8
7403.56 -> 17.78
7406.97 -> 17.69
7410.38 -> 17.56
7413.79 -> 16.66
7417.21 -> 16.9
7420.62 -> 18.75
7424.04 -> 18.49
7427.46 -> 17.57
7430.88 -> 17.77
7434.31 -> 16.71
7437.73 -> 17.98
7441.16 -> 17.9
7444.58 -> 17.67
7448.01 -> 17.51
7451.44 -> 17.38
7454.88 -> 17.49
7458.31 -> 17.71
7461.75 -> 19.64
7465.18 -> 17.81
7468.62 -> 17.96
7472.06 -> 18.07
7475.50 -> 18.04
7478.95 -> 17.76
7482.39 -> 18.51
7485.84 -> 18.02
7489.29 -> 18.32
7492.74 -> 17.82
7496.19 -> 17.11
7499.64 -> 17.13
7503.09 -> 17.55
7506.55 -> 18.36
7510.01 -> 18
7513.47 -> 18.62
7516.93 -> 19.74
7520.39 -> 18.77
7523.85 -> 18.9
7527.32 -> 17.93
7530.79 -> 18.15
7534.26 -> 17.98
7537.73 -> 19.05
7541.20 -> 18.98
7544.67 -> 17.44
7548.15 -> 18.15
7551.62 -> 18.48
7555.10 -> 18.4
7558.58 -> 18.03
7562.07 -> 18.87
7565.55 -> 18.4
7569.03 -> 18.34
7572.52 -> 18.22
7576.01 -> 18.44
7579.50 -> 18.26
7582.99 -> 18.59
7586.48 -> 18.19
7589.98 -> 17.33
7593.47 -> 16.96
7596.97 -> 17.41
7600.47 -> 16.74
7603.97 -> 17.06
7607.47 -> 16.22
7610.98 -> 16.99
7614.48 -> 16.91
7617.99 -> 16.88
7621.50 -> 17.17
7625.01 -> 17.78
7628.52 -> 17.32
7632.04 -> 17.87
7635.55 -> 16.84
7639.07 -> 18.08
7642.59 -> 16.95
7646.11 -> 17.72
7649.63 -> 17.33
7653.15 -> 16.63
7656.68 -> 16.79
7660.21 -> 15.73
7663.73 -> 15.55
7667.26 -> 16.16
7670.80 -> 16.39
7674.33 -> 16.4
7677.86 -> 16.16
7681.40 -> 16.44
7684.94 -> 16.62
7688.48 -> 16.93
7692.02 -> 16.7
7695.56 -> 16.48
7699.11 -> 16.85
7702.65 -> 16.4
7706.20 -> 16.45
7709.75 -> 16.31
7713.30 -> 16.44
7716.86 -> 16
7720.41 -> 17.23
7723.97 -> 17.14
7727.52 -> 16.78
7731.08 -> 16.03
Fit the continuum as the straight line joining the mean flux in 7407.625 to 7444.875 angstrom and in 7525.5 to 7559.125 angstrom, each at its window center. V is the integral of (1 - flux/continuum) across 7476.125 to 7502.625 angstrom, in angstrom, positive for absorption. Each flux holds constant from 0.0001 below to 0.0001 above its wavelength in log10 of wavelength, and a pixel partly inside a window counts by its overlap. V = 0.3 angstrom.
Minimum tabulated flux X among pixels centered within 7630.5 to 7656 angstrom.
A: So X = 16.63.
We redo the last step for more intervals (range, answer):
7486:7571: 17.11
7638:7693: 15.55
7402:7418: 16.66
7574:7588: 18.19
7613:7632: 16.88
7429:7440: 16.71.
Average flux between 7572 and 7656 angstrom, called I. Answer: 17.4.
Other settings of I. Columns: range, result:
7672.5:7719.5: 16.5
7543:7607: 17.9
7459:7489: 18.2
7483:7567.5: 18.3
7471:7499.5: 17.9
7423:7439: 17.7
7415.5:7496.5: 17.9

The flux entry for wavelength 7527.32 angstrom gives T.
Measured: 17.93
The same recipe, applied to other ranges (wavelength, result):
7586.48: 18.19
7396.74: 16.97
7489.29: 18.32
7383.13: 18.47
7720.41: 17.23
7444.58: 17.67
